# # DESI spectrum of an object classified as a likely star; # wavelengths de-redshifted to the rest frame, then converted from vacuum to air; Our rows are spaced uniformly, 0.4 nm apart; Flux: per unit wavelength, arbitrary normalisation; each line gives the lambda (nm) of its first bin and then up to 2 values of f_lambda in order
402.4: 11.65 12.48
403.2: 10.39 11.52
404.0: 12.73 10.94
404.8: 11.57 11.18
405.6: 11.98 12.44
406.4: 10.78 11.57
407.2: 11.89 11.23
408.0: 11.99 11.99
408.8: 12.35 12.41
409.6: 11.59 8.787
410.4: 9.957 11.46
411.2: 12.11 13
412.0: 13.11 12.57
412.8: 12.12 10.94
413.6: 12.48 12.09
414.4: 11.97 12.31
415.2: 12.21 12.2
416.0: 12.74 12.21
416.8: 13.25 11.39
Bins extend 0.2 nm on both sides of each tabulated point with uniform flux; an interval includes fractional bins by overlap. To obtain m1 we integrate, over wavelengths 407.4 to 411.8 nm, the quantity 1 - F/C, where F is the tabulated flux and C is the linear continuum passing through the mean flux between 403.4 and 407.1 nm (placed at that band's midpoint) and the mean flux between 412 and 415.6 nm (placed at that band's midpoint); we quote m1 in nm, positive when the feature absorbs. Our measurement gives 0.14 nm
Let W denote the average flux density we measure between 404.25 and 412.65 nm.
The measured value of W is 11.7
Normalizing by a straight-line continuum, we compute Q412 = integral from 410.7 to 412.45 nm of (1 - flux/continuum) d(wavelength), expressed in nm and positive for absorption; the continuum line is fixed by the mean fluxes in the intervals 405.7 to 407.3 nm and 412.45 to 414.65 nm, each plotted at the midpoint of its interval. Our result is -0.09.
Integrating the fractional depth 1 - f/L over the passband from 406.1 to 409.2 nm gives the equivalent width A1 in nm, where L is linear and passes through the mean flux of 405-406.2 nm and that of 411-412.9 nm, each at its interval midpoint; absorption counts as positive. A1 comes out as 0.090 nm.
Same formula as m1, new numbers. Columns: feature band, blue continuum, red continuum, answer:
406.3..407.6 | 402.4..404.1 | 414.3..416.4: 0.05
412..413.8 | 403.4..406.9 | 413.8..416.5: -0.01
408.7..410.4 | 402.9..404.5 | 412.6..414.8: 0.10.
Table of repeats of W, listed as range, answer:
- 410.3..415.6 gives 12.1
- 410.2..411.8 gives 11.6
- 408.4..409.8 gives 12.1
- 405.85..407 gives 11.6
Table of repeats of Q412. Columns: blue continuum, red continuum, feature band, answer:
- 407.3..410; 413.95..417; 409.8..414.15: 0.126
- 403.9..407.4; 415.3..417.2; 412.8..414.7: 0.053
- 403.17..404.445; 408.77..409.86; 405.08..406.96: 0.016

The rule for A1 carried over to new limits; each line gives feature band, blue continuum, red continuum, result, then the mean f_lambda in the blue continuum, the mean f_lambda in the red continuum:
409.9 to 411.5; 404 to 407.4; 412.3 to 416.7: 0.15 nm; 11.6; 12.2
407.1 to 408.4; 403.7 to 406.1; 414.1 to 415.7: 0.02 nm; 11.8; 12.2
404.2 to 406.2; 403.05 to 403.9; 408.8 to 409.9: -0.04 nm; 11.2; 11.8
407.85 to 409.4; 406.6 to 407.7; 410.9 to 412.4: -0.03 nm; 11.6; 12.6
